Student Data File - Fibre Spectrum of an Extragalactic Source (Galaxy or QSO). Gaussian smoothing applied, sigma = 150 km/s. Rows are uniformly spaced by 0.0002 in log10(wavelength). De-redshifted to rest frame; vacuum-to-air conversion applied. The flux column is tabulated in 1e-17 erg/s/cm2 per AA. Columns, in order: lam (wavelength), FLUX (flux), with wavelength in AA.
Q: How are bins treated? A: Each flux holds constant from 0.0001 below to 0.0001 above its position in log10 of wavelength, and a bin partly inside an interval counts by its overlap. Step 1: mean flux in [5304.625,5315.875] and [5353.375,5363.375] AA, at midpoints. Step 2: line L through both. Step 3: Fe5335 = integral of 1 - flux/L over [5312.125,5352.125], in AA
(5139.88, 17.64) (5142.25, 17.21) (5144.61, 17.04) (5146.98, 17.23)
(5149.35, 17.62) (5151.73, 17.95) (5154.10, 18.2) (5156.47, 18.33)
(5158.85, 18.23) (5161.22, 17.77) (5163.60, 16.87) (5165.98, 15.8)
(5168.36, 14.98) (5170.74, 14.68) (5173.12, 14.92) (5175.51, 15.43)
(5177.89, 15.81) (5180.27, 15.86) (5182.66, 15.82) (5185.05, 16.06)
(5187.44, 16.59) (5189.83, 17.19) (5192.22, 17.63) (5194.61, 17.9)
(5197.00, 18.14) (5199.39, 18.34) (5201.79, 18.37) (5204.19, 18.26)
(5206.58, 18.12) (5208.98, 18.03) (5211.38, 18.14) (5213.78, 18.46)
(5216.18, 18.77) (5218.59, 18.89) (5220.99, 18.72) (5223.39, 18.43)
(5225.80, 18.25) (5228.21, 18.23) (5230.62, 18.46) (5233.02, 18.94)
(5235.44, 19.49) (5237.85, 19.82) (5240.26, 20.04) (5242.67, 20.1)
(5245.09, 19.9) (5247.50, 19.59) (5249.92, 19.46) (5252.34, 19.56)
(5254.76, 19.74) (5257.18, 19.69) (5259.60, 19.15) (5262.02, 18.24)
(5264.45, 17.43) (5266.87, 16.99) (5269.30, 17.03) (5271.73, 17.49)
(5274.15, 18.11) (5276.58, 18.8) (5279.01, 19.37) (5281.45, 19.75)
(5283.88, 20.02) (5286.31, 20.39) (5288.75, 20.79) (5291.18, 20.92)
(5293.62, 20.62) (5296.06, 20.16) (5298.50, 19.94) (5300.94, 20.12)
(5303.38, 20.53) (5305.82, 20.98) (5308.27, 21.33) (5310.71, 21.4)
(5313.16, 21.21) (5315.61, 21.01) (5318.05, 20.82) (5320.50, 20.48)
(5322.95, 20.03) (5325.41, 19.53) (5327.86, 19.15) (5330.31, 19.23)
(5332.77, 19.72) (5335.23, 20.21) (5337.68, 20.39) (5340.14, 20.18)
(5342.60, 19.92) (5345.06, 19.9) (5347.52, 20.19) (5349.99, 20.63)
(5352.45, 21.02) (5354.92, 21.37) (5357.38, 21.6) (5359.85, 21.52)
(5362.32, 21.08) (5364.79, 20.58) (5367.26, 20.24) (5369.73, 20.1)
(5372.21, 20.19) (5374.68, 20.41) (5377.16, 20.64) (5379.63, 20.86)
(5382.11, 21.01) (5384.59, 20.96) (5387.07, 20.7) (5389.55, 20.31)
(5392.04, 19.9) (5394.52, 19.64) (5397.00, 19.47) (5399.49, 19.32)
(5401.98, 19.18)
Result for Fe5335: 2.1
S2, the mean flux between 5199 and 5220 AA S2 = 18.4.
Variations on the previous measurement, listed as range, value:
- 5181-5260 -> 18.5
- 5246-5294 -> 19.1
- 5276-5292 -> 20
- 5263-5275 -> 17.4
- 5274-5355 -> 20.3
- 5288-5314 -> 20.7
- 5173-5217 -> 17.3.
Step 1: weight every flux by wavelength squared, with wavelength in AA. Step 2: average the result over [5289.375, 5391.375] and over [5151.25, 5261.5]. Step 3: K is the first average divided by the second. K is 1.2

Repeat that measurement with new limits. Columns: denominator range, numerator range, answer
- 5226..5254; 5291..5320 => 1.10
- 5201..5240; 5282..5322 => 1.14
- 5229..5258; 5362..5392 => 1.11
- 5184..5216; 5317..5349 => 1.18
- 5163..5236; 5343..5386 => 1.27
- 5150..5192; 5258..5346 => 1.26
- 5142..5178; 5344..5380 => 1.33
